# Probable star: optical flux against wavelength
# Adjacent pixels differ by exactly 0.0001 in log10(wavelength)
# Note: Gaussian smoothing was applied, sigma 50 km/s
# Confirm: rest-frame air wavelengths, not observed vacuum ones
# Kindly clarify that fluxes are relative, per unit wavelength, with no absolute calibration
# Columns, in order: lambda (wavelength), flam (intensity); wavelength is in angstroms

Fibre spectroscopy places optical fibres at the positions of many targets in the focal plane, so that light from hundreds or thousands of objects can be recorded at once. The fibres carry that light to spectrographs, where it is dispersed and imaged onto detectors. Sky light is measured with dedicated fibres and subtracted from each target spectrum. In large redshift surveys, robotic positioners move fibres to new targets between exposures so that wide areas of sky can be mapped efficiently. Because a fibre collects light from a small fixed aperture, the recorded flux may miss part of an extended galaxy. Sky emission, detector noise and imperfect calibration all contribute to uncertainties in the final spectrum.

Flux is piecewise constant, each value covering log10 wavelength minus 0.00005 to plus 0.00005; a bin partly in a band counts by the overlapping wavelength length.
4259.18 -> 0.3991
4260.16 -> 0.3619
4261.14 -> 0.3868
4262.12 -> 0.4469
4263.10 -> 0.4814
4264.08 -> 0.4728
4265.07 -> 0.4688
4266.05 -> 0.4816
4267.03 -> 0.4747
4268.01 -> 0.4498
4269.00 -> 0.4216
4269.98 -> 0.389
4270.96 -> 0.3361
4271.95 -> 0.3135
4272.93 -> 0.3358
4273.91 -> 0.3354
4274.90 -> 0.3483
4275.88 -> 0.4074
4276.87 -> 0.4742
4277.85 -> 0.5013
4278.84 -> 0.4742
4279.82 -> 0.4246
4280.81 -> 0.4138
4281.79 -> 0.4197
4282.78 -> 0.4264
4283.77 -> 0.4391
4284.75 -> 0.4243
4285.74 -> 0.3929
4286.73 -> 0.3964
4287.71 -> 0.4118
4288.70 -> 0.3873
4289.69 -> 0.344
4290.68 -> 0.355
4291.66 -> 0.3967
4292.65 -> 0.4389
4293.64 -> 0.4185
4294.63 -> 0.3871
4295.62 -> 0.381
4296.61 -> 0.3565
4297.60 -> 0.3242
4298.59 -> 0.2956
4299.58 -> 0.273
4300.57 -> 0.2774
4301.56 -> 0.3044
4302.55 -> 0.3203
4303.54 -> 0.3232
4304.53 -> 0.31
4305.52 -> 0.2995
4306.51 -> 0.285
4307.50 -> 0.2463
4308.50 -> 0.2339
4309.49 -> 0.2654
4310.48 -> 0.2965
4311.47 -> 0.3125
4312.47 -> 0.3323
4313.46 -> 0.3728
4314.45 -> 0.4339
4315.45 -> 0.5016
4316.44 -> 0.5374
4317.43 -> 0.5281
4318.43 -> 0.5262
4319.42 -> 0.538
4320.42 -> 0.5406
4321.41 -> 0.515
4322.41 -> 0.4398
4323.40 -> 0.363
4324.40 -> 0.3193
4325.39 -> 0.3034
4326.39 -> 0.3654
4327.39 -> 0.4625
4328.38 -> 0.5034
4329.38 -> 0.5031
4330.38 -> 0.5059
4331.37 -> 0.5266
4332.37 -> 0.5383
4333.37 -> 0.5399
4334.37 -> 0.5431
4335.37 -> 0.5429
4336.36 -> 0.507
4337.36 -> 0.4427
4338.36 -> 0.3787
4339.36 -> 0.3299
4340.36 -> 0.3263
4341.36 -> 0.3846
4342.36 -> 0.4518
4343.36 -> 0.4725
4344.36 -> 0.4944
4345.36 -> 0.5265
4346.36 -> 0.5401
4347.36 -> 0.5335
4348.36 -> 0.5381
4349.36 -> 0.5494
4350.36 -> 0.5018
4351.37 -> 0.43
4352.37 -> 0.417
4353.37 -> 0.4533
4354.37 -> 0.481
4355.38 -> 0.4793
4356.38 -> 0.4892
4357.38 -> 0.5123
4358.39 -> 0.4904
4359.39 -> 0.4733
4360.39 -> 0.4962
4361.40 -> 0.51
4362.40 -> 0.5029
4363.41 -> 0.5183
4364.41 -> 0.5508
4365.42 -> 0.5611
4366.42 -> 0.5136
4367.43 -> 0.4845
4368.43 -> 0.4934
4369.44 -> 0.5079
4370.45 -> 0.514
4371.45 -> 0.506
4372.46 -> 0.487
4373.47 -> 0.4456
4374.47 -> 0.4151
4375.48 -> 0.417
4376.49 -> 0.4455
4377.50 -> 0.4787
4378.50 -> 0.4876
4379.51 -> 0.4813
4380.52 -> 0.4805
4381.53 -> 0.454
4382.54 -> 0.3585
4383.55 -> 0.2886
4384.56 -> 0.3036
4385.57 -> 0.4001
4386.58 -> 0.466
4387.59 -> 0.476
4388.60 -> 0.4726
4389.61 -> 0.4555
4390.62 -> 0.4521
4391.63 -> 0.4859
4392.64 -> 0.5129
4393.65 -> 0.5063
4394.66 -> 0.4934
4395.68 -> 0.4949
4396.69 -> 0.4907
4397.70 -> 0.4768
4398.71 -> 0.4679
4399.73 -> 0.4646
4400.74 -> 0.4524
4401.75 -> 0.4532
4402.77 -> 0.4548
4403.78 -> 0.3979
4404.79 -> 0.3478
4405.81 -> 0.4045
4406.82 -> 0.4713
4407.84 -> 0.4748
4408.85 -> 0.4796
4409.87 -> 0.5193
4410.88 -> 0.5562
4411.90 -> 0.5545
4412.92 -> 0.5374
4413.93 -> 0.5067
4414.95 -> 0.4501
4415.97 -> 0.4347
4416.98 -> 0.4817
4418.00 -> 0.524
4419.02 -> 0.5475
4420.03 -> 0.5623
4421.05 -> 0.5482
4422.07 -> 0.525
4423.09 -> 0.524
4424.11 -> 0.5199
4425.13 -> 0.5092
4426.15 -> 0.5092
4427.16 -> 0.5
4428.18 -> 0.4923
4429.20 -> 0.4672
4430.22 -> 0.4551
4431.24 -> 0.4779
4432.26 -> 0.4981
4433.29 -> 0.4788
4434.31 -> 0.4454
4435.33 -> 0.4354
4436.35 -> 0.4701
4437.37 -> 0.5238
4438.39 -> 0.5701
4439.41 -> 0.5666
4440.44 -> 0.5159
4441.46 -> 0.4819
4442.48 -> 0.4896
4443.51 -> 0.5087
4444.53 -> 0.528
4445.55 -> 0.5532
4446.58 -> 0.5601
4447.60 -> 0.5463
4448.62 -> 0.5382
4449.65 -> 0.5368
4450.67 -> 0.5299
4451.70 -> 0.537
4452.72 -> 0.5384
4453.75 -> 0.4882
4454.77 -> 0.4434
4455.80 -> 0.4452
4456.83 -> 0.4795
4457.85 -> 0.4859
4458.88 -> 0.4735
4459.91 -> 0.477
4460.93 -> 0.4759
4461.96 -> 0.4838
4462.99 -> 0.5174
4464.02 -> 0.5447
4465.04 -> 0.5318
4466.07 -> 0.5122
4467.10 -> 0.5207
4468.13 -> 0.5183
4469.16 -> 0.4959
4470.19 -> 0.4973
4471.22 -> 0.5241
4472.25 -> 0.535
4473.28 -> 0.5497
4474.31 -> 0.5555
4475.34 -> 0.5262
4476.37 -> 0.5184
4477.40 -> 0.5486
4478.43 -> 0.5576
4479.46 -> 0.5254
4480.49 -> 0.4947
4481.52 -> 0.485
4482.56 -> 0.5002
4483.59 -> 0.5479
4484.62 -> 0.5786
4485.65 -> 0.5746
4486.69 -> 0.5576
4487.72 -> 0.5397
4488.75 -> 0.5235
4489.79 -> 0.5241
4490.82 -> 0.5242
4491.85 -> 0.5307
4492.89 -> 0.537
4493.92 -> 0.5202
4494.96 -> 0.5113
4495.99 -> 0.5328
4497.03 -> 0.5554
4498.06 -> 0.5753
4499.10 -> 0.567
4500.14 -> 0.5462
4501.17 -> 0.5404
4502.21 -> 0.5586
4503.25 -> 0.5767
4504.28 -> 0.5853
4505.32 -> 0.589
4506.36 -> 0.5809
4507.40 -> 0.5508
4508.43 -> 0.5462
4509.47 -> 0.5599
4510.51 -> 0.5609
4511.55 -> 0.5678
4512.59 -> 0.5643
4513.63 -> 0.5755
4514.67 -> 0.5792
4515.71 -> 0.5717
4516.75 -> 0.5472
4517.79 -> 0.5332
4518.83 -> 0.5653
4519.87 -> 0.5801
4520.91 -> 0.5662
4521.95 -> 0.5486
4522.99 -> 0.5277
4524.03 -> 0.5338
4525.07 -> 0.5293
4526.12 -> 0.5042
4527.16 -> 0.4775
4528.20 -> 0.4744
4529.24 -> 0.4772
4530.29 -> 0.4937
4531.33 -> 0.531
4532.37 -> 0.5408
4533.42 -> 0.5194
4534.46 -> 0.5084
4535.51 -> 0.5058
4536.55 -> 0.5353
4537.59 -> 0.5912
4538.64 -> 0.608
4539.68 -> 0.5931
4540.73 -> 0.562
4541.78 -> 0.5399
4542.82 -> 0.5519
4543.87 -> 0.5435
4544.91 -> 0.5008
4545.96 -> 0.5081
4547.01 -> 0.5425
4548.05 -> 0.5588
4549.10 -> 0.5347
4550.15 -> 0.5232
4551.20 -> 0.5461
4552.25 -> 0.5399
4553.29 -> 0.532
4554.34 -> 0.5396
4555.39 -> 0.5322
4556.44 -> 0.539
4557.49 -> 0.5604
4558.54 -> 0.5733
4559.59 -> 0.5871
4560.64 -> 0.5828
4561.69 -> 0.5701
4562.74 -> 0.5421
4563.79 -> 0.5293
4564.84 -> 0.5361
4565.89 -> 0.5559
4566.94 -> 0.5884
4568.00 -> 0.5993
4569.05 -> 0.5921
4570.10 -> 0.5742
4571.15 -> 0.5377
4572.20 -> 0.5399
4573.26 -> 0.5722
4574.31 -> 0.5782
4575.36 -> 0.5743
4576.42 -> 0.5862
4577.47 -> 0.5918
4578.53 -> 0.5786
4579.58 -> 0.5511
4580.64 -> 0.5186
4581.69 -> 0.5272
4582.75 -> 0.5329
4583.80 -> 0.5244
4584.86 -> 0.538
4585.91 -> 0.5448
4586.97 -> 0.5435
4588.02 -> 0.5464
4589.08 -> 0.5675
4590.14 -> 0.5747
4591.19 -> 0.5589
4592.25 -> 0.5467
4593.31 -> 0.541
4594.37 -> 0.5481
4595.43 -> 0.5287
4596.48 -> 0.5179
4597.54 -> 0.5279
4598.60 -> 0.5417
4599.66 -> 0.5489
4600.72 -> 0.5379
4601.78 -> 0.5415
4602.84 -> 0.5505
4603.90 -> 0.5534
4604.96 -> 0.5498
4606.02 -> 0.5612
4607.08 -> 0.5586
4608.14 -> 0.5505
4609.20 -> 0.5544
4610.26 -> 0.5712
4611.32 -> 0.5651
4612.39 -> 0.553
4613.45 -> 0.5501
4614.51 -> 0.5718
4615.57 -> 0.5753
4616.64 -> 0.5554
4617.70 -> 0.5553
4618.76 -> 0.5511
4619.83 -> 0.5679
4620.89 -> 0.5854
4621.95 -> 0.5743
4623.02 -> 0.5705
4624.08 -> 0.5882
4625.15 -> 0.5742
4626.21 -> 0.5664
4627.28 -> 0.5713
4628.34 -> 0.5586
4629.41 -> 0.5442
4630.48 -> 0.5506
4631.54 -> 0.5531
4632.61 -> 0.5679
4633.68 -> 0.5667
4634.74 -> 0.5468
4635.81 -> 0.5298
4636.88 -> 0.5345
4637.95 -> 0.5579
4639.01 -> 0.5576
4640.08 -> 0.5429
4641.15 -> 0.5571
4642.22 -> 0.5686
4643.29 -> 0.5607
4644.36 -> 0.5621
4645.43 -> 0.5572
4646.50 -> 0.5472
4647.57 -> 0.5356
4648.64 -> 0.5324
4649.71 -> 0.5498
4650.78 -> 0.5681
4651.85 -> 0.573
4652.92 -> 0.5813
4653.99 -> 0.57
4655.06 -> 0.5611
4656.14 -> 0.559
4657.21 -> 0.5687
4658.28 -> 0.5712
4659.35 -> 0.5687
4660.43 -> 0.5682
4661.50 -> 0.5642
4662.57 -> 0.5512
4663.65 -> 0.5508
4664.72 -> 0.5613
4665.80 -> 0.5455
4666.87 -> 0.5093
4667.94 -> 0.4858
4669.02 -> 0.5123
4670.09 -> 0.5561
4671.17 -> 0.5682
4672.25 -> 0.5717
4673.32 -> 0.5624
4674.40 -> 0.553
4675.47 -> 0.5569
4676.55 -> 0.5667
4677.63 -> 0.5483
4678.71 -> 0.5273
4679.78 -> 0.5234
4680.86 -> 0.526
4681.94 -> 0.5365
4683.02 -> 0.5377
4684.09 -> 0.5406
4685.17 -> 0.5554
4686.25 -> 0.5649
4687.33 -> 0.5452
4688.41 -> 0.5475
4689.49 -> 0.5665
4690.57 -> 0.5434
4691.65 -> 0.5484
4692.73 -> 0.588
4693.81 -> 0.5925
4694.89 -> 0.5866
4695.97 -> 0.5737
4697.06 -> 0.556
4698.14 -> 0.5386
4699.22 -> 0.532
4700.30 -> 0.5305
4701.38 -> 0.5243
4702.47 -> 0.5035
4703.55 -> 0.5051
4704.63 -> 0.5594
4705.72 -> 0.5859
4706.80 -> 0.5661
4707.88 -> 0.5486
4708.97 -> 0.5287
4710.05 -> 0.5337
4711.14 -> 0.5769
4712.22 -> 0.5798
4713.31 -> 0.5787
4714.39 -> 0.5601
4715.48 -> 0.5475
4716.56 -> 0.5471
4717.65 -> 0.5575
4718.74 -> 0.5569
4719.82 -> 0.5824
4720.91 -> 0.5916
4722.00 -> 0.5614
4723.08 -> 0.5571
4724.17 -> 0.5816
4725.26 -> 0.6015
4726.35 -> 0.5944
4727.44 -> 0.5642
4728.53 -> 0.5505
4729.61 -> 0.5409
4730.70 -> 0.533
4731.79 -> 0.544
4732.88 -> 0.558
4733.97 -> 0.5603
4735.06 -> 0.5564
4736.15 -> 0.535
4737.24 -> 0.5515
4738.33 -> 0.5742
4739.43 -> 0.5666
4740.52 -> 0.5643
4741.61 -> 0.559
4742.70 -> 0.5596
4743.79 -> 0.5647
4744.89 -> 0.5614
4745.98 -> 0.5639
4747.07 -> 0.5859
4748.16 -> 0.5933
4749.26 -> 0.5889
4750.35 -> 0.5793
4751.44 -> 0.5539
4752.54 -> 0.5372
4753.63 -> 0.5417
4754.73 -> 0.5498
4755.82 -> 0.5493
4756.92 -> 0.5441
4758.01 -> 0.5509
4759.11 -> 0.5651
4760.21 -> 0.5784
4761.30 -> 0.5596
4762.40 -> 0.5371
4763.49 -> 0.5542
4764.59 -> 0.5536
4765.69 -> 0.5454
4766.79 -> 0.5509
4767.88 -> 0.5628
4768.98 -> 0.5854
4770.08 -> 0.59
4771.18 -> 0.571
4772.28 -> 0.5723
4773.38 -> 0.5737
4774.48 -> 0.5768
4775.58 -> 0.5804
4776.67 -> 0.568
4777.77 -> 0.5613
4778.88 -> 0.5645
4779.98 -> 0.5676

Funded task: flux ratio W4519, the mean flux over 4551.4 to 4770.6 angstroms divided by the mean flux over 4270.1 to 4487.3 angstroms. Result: 1.20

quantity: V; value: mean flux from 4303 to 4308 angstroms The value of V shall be 0.293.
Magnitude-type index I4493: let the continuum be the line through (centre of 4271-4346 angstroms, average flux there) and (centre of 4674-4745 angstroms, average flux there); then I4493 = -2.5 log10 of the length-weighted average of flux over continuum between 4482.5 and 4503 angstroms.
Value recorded -0.15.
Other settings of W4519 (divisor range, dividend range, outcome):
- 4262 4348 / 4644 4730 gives 1.35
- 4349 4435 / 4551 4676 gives 1.16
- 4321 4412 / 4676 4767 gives 1.19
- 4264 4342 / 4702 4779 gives 1.39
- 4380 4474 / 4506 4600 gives 1.12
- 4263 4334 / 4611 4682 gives 1.38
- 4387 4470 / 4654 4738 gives 1.12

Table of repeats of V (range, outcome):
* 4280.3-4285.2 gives 0.425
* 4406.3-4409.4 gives 0.475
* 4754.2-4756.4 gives 0.55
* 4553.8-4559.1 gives 0.549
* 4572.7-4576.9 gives 0.576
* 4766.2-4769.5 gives 0.566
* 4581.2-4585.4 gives 0.531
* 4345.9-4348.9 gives 0.538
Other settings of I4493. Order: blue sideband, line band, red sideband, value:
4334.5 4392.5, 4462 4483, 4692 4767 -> -0.06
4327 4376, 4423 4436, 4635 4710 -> 0.04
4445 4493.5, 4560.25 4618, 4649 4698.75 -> -0.03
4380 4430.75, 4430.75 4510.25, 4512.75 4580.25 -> -0.03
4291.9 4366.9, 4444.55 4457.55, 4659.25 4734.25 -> -0.10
